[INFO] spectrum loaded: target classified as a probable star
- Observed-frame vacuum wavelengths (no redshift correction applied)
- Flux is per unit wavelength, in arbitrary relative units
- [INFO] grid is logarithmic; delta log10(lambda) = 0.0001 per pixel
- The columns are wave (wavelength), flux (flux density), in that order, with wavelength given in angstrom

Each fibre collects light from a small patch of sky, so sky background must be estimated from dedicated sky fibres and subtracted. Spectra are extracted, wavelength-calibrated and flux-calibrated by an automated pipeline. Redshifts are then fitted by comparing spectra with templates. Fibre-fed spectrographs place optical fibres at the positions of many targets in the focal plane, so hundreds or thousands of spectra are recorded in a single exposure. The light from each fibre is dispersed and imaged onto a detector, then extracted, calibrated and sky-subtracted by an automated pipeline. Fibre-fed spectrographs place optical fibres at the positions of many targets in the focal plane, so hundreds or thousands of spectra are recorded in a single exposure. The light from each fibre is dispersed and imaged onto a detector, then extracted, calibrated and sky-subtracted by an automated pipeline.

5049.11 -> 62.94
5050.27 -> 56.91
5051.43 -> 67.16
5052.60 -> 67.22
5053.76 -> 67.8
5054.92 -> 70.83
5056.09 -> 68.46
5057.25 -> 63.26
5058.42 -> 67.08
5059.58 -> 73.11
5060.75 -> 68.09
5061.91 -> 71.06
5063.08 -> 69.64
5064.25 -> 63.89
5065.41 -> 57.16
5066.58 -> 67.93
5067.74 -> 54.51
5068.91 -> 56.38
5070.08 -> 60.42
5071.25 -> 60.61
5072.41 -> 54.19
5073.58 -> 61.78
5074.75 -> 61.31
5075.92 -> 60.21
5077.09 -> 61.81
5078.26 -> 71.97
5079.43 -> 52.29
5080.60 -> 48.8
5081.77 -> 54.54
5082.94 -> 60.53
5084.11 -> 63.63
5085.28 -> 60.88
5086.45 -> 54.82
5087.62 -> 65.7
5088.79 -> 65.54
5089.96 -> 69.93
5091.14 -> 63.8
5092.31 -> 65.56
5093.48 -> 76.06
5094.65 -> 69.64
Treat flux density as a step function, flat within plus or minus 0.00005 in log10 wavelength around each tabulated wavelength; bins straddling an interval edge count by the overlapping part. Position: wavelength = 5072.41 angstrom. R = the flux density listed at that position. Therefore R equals 54.19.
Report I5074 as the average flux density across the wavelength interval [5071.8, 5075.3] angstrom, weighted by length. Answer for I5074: 59.2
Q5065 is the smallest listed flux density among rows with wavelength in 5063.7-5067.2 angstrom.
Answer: 57.16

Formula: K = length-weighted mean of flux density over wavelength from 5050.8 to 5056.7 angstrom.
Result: 68.2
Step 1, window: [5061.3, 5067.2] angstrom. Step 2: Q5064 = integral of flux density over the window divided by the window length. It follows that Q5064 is 65.9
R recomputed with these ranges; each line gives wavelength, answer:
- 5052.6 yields 67.22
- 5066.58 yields 67.93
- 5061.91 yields 71.06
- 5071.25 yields 60.61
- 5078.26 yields 71.97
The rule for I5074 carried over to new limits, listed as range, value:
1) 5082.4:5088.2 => 61.2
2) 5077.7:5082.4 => 56.8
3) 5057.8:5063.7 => 69.6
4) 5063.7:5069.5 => 60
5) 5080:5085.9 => 57.7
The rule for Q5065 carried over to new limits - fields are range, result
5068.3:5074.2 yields 54.19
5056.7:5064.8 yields 63.26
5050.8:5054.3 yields 67.16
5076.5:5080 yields 52.29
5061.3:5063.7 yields 69.64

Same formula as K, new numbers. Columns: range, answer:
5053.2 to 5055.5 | 69.4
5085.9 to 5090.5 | 64.1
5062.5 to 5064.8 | 66.7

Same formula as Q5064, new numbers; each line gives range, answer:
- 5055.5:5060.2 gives 67.9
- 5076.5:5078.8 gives 66.7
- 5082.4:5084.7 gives 62.1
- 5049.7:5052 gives 62.1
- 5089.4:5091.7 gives 66.6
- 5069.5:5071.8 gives 60.4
